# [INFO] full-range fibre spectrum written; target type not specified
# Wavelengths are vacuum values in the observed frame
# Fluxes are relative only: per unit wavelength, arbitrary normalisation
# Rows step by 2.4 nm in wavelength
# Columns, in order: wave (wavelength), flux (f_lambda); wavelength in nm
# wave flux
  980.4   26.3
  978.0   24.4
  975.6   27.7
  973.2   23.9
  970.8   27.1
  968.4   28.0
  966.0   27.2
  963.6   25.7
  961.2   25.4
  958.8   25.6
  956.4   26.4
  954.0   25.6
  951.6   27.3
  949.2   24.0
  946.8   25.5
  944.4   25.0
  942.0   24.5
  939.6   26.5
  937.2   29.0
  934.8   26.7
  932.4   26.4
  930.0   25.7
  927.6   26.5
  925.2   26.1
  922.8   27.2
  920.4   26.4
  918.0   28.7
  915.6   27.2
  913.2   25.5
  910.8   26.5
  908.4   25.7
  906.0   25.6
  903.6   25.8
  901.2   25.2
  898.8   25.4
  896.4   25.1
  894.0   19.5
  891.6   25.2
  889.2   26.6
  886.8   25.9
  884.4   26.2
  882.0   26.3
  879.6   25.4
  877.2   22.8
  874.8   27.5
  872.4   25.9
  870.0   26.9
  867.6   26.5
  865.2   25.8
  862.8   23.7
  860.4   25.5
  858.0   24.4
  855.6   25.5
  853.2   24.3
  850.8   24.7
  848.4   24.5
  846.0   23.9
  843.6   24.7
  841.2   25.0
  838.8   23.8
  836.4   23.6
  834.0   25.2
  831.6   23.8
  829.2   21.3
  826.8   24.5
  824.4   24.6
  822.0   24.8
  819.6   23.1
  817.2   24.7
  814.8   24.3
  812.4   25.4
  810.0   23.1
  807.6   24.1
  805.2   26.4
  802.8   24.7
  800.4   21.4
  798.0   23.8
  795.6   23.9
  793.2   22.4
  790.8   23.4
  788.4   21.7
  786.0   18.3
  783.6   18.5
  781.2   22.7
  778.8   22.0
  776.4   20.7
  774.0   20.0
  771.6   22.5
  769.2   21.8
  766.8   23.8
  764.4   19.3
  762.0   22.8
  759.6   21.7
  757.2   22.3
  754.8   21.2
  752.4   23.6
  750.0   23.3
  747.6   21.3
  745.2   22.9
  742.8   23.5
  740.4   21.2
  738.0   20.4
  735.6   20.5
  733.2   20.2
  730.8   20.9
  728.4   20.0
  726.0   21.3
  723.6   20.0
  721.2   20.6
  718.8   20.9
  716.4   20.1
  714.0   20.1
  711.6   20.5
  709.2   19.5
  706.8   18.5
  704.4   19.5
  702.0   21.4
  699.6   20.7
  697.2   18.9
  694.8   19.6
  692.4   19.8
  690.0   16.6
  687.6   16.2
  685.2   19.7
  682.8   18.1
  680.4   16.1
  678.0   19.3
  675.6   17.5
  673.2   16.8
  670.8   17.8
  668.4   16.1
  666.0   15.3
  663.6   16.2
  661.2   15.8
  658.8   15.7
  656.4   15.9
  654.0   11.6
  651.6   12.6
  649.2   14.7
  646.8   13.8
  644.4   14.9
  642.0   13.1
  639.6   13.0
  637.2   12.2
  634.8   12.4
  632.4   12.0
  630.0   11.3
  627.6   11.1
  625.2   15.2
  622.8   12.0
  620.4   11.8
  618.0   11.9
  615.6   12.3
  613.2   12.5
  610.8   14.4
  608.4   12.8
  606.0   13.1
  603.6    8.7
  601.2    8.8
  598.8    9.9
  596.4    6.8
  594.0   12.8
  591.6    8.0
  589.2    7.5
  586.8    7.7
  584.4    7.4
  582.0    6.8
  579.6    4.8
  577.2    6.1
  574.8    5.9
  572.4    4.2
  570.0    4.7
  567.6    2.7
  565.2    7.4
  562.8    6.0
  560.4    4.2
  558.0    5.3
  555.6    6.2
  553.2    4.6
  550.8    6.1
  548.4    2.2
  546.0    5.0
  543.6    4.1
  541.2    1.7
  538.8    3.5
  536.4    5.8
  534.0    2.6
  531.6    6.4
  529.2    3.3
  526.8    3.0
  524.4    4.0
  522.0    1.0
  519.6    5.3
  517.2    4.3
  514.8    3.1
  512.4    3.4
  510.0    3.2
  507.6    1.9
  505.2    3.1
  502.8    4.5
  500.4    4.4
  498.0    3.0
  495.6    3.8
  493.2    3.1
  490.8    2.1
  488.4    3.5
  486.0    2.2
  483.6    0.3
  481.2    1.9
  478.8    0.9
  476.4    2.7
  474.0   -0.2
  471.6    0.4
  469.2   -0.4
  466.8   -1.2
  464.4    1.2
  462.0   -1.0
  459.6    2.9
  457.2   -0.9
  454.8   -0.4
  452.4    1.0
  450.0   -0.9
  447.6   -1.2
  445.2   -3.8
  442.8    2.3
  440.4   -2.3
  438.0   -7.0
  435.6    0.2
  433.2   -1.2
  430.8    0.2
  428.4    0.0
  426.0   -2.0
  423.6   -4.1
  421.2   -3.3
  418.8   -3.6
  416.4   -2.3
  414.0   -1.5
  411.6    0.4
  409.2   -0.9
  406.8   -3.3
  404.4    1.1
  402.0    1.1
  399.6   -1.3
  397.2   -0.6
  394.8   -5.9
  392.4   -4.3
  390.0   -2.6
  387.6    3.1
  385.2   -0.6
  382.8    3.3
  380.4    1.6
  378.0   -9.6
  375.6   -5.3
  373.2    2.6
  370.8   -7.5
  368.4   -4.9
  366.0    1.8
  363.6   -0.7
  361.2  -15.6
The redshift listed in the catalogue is 0.517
